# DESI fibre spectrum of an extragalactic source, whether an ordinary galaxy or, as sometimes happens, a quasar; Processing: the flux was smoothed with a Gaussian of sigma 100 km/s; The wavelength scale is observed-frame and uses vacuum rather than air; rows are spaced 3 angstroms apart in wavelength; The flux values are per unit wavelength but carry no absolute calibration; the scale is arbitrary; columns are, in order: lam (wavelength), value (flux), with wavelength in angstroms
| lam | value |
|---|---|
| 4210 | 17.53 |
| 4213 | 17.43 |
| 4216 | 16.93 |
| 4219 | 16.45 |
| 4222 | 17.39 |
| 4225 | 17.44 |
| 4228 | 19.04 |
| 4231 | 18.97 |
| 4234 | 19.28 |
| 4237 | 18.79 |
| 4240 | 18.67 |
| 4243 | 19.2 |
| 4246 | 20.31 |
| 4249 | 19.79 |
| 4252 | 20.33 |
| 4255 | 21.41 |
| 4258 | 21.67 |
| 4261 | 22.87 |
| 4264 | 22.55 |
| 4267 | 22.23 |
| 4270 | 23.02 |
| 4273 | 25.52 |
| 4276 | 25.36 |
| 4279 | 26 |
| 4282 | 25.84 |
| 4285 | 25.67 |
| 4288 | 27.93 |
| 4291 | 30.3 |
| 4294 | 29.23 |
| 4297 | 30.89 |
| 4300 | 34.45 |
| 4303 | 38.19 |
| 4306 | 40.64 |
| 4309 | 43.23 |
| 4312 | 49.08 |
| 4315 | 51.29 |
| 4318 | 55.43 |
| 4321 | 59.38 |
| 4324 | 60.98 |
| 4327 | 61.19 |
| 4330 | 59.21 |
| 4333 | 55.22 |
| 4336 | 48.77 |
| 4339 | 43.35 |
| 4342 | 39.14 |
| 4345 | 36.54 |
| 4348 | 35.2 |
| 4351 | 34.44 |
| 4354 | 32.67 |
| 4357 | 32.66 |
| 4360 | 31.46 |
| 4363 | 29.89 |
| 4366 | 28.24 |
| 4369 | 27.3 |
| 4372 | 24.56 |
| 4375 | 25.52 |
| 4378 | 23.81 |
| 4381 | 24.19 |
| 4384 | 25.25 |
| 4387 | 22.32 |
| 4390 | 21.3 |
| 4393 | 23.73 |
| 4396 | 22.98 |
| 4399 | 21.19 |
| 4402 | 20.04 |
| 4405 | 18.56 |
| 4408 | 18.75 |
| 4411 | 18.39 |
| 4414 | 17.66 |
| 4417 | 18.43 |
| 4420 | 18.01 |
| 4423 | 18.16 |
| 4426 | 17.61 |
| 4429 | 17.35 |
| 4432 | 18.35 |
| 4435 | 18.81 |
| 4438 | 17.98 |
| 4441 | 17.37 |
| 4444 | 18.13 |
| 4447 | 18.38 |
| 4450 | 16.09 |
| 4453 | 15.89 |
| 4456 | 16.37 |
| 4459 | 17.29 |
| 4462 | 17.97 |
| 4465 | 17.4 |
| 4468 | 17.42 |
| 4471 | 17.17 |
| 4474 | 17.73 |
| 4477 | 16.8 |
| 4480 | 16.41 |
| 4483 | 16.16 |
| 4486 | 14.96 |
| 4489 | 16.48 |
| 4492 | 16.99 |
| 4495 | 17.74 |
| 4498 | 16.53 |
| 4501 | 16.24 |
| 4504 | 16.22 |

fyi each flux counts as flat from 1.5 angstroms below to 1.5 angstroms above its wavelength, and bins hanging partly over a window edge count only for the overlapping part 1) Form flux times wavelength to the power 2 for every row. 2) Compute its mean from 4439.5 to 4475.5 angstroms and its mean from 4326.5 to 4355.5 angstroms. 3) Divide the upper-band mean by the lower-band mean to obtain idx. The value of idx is 0.4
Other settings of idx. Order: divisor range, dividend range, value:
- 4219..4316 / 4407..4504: 0.72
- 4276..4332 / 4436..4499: 0.44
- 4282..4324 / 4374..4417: 0.56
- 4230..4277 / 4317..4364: 2.19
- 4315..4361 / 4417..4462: 0.40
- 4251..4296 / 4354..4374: 1.23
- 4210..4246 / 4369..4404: 1.38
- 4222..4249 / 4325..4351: 2.59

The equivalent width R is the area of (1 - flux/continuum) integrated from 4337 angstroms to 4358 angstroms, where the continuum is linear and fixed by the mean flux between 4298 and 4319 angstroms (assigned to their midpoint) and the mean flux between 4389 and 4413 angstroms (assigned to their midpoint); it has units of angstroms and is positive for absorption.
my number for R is -1.5 angstroms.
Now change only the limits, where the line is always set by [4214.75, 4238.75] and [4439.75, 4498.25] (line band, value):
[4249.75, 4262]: -2.4 angstroms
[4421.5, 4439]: -0.9 angstroms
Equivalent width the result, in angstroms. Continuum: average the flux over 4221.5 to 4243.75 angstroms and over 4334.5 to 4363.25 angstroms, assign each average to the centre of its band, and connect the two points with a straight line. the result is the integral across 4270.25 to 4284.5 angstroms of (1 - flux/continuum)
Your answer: 0.1 angstroms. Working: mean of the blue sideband 18.6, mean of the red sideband 36.7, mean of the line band 25.4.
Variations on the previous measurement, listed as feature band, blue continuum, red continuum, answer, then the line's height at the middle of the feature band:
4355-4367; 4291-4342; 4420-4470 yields 1.9 angstroms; 36.7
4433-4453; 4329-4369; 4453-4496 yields 4.1 angstroms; 22.3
